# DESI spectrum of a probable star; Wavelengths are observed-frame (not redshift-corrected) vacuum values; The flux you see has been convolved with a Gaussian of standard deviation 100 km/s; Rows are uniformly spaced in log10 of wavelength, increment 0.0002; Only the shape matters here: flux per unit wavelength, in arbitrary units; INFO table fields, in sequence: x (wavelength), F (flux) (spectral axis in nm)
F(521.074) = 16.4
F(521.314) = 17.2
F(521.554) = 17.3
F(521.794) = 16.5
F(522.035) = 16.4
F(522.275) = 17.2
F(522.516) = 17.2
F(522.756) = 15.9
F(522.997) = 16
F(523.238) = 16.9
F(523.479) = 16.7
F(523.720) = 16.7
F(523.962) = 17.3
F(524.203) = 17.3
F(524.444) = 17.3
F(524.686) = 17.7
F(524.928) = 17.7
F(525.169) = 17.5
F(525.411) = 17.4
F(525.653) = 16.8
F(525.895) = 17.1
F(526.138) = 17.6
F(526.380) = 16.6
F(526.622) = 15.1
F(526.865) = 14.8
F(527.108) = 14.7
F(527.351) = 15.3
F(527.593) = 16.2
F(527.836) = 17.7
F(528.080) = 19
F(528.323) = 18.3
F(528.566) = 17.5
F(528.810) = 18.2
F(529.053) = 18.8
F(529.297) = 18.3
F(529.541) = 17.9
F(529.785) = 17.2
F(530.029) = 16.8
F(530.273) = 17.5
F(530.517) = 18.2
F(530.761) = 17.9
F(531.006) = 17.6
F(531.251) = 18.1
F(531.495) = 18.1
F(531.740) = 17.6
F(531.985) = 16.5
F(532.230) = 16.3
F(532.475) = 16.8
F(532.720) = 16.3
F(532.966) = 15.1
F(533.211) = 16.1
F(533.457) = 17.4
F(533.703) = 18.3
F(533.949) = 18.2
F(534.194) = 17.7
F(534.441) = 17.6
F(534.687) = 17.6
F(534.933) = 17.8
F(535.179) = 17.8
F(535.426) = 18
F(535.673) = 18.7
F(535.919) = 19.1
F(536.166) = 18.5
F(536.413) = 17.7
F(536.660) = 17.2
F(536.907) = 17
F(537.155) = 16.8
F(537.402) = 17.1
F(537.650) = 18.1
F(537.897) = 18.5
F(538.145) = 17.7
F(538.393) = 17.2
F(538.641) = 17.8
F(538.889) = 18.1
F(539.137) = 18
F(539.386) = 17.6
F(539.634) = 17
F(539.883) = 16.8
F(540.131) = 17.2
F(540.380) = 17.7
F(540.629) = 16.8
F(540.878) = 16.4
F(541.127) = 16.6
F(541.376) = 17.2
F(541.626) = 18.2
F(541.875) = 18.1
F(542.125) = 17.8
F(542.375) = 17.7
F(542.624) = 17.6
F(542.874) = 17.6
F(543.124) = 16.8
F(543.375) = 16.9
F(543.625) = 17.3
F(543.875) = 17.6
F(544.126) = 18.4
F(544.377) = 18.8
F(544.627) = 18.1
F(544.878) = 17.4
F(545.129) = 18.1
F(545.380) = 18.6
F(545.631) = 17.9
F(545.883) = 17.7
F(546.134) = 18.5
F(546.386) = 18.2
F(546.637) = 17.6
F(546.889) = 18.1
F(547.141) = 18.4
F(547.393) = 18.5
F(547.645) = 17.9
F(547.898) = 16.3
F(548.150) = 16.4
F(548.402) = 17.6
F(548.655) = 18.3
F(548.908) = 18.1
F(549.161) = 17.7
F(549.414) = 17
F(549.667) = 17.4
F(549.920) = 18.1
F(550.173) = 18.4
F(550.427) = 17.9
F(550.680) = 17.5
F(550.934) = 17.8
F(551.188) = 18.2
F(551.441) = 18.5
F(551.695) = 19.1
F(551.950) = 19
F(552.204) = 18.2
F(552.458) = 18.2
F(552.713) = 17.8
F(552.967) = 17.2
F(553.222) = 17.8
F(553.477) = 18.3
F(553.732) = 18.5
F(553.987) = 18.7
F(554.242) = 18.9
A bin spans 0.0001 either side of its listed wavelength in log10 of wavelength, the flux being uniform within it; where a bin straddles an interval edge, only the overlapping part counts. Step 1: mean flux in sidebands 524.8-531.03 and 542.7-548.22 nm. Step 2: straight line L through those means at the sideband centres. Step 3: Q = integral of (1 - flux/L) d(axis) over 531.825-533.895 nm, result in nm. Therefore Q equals 0.08 nm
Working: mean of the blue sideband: 17.2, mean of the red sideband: 17.8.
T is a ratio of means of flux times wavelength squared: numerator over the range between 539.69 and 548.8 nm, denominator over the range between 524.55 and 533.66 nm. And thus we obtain 1.09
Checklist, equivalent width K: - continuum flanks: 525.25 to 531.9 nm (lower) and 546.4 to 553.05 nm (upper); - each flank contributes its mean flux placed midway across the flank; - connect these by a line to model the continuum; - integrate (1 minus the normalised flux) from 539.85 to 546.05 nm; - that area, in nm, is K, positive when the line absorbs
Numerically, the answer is 0.04 nm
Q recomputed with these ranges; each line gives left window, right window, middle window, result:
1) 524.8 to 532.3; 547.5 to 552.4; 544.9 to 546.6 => -0.03 nm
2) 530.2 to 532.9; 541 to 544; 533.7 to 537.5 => -0.10 nm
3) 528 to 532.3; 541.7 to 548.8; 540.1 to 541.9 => 0.06 nm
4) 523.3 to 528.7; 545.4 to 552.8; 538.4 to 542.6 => 0.03 nm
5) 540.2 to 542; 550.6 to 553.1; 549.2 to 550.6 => 0.02 nm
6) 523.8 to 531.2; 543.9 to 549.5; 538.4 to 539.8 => 0.00 nm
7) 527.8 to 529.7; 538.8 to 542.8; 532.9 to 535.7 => 0.05 nm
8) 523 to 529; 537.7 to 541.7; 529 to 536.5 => -0.17 nm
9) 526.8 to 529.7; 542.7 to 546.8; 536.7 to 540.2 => 0.03 nm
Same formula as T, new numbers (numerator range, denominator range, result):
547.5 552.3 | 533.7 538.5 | 1.05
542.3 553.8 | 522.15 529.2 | 1.14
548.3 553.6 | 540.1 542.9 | 1.07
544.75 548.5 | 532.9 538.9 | 1.05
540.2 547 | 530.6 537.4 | 1.05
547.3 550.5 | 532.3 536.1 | 1.06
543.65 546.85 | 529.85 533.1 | 1.11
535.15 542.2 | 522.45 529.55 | 1.08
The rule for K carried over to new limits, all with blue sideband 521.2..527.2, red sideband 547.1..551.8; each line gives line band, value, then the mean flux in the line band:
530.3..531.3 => -0.050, 17.9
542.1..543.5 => 0.014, 17.4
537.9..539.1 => -0.030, 17.8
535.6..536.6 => -0.066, 18.4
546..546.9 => -0.020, 18.1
